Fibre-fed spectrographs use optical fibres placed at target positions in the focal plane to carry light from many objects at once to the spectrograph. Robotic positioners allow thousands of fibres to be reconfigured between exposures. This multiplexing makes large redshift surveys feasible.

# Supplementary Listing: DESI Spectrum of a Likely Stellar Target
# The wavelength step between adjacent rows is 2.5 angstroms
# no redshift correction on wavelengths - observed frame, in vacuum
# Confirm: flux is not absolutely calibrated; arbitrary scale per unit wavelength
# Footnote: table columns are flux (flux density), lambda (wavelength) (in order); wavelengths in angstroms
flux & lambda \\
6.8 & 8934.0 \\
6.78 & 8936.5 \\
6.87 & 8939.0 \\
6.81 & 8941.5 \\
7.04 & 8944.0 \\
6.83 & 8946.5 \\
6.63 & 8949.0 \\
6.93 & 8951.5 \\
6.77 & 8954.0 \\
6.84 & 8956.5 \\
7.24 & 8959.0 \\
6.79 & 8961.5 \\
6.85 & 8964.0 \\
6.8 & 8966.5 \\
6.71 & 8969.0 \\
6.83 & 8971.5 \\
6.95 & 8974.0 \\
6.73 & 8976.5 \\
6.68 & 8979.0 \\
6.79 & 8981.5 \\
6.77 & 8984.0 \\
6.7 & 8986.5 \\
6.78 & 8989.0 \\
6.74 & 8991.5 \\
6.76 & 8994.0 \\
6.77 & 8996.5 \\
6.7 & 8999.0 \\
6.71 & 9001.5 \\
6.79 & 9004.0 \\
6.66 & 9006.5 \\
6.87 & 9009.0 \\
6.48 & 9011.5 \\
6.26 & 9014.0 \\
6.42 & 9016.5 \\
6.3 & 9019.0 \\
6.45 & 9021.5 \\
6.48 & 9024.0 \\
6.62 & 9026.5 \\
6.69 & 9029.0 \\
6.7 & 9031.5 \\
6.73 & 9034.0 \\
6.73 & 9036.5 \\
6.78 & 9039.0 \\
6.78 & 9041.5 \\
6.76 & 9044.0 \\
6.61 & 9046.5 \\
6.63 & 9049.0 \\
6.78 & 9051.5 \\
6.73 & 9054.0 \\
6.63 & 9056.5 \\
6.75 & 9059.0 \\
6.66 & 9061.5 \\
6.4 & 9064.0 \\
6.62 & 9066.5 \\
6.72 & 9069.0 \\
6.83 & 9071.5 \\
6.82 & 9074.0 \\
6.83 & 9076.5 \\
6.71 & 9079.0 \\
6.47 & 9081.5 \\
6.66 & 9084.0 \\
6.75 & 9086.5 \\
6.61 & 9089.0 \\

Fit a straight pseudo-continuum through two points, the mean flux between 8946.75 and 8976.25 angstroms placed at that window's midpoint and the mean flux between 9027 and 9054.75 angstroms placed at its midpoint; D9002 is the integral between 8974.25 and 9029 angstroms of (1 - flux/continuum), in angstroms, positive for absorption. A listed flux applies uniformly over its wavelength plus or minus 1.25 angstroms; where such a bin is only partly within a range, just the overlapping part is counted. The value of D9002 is 1.1 angstroms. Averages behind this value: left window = 6.84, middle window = 6.65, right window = 6.72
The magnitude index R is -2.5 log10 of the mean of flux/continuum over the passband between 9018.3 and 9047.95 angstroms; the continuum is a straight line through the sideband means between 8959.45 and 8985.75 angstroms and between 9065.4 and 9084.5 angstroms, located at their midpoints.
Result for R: 0.02 mag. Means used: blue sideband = 6.8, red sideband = 6.71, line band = 6.64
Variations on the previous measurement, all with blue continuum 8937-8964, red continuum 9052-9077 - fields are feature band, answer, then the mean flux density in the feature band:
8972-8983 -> 0.01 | 6.79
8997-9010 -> 0.01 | 6.75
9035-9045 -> 0.00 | 6.76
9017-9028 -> 0.05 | 6.46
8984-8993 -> 0.01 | 6.74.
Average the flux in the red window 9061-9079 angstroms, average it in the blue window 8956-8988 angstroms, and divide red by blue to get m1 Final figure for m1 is 0.98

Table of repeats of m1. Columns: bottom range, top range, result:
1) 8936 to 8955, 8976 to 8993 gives 0.99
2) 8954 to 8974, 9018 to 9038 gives 0.96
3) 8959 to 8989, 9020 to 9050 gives 0.98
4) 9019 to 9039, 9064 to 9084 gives 1.01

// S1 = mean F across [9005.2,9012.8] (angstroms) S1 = 6.67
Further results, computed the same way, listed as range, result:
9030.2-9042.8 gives 6.74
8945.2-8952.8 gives 6.8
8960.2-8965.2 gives 6.82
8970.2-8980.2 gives 6.8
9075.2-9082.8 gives 6.67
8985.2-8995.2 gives 6.75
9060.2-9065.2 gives 6.53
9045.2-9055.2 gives 6.69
